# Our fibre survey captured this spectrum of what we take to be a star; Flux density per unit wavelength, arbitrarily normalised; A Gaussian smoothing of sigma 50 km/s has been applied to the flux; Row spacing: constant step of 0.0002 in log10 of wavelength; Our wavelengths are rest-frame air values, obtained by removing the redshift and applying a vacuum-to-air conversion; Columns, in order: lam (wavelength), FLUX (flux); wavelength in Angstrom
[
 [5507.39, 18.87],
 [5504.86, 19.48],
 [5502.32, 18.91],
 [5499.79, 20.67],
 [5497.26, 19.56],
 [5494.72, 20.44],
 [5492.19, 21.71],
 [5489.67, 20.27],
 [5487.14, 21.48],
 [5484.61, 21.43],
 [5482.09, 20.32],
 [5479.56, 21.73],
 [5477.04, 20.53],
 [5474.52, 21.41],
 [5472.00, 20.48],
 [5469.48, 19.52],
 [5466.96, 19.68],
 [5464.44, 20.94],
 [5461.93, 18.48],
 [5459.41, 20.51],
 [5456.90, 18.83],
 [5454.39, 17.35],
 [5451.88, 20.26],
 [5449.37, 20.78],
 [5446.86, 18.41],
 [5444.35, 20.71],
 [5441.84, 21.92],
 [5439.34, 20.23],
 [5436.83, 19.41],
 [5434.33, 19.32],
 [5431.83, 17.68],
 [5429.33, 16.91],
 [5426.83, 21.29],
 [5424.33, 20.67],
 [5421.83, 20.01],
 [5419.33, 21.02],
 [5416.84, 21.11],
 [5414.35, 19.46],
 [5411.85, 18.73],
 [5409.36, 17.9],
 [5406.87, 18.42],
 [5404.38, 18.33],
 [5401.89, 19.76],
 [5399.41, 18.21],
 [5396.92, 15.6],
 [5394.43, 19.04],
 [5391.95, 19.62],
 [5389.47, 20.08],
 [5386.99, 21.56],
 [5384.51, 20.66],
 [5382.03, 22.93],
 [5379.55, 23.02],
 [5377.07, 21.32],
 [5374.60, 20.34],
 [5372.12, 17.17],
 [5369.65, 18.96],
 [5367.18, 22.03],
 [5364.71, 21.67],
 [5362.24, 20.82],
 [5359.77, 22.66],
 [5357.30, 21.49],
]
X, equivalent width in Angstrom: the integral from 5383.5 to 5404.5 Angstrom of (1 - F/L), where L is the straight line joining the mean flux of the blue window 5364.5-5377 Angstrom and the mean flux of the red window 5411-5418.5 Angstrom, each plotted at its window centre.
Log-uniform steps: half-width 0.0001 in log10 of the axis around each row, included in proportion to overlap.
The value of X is 0.8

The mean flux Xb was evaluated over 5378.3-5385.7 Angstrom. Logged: 22.2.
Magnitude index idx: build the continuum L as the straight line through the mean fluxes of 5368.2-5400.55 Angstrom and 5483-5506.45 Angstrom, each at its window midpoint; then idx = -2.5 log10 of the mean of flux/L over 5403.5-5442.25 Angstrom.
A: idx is 0.03 mag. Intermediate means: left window 19.9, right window 20.4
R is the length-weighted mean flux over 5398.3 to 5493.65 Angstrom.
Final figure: 19.9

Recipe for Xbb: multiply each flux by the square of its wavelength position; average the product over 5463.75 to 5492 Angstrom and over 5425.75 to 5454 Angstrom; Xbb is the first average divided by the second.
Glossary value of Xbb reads 1.07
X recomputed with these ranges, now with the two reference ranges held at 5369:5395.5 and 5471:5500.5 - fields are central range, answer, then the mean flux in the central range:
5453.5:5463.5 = 0.88 Angstrom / 18.9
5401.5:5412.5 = 1.08 Angstrom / 18.5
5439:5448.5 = 0.16 Angstrom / 20.3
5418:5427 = -0.03 Angstrom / 20.7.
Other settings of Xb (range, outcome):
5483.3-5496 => 21.1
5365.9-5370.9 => 20.5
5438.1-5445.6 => 21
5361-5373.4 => 20.1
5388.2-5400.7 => 18.5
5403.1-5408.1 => 18.4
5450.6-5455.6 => 18.8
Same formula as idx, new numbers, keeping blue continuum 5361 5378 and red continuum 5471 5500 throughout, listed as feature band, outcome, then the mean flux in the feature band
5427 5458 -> 0.07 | 19.4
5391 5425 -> 0.08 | 19.1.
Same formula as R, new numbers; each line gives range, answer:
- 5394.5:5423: 19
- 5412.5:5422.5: 20.3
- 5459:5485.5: 20.4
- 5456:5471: 19.7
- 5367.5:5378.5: 19.7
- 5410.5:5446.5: 19.8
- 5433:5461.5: 19.7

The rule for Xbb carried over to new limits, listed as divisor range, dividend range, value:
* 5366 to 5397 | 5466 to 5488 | 1.06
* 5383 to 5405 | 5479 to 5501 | 1.12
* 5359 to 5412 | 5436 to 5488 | 1.04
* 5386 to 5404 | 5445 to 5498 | 1.09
